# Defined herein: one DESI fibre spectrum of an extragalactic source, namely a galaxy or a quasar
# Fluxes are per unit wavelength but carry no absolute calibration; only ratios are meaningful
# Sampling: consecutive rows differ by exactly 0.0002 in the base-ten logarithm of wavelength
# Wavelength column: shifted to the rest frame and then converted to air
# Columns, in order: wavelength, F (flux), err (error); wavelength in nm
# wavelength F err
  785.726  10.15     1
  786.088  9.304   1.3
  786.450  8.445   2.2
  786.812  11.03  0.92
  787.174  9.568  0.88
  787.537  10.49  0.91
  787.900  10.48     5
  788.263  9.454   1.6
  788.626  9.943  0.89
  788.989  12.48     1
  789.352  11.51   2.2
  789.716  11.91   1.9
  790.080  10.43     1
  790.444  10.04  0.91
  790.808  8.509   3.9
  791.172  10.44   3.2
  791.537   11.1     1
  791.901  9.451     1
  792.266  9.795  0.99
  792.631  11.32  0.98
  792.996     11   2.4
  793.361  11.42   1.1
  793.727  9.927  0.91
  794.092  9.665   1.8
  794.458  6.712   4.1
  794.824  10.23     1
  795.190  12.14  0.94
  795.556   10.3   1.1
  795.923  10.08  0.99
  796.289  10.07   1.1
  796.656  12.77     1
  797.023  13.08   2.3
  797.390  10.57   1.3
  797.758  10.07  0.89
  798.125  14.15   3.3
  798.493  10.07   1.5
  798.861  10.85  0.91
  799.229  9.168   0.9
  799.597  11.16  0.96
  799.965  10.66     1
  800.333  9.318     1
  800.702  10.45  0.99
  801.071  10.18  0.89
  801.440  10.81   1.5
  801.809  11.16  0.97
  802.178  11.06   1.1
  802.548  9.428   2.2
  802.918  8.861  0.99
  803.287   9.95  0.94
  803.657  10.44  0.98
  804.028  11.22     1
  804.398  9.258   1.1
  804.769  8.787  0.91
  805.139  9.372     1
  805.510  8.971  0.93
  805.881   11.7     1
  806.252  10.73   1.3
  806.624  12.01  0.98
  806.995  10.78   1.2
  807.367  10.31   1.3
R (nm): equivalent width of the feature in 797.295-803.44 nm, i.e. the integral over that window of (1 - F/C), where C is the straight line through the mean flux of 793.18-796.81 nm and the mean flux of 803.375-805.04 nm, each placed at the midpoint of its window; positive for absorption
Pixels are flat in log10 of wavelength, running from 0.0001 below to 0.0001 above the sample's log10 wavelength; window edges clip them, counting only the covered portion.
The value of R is -0.24 nm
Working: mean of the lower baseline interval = 10.3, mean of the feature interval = 10.5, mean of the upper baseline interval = 9.9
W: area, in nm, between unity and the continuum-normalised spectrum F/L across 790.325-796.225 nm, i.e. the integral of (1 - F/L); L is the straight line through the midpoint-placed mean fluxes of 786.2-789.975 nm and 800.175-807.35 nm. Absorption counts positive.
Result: 0.16 nm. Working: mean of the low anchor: 10.5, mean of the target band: 10.1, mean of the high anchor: 10.2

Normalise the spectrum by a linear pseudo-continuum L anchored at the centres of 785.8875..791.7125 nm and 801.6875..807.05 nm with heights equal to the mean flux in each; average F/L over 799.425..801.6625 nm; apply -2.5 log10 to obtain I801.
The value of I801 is -0.02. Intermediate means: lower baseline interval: 10.3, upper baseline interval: 10.2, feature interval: 10.4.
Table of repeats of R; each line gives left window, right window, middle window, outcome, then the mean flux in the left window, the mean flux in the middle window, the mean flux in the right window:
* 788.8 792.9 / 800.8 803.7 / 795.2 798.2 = -0.26 nm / 10.6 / 11.3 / 10.2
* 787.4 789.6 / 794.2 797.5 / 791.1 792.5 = 0.06 nm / 10.8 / 10.2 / 10.6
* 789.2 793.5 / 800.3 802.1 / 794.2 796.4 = 0.13 nm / 10.6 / 9.91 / 10.5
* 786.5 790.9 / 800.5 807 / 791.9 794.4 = 0.04 nm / 10.5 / 10.3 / 10.3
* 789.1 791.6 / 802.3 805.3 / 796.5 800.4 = -0.41 nm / 10.6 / 11.1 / 9.7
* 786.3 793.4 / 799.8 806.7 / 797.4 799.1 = -0.14 nm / 10.4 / 11.1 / 10.2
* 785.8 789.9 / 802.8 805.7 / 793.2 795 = 0.10 nm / 10.4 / 9.56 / 9.63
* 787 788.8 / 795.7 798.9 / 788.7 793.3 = -0.11 nm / 9.99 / 10.7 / 11.3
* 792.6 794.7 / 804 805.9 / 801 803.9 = -0.17 nm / 9.92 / 10.3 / 9.62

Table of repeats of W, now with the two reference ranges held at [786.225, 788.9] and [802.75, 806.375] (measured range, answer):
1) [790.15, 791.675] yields -0.006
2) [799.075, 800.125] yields -0.043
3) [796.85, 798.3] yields -0.290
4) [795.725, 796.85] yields -0.116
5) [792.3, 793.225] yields -0.091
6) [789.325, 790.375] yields -0.119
